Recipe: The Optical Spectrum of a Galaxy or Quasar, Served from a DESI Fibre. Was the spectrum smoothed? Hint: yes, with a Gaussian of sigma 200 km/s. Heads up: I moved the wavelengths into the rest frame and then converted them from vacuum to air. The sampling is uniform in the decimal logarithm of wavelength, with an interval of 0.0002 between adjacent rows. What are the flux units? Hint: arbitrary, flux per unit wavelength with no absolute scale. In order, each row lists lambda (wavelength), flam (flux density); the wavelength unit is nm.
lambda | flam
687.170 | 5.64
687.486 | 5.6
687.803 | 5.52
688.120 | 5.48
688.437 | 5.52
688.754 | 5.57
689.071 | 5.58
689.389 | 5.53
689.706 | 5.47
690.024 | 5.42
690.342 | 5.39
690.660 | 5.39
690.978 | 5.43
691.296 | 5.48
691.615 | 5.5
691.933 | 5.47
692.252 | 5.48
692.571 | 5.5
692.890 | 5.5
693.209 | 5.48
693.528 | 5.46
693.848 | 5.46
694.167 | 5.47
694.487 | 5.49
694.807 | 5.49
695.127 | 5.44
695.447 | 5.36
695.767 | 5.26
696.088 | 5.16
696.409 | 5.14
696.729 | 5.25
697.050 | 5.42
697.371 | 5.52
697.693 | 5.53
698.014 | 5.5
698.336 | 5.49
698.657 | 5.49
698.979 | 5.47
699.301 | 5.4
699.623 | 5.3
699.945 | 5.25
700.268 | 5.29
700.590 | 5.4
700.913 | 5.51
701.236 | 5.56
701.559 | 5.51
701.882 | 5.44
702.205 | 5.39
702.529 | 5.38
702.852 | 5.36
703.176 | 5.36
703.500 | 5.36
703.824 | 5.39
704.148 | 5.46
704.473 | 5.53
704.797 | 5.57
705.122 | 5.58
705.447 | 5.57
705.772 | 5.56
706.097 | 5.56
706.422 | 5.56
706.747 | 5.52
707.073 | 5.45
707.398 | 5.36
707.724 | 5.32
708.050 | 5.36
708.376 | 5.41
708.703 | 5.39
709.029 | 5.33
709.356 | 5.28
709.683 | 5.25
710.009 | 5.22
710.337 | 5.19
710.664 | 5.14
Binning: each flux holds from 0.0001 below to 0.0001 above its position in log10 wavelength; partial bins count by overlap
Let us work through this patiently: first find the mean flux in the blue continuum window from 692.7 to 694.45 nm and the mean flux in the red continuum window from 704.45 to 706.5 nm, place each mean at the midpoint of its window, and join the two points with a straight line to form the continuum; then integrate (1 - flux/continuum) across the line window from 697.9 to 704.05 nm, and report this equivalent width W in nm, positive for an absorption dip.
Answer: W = 0.13 nm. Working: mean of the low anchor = 5.48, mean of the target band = 5.41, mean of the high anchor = 5.56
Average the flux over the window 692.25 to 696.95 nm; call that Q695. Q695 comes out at 5.39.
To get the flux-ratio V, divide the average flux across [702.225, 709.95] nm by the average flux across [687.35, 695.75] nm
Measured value 0.99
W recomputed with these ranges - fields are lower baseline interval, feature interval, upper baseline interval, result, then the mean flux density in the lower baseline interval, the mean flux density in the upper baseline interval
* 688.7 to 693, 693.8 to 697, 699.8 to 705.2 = 0.06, 5.48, 5.43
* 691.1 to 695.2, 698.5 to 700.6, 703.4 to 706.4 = 0.05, 5.48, 5.51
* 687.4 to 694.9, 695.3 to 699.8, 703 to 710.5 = 0.07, 5.49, 5.42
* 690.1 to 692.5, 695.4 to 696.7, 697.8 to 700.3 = 0.05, 5.45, 5.41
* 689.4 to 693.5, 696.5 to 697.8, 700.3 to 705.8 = 0.01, 5.46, 5.46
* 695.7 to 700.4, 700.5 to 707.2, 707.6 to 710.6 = -0.19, 5.37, 5.3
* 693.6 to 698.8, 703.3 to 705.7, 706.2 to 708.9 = -0.03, 5.41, 5.42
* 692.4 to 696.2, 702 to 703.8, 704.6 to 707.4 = 0.04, 5.43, 5.54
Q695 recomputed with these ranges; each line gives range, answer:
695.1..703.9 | 5.39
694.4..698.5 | 5.39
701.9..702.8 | 5.39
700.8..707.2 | 5.48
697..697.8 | 5.49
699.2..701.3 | 5.38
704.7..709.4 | 5.46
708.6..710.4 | 5.28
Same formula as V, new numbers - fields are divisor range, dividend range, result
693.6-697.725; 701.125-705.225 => 1.01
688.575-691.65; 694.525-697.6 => 0.98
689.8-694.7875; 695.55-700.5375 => 0.98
